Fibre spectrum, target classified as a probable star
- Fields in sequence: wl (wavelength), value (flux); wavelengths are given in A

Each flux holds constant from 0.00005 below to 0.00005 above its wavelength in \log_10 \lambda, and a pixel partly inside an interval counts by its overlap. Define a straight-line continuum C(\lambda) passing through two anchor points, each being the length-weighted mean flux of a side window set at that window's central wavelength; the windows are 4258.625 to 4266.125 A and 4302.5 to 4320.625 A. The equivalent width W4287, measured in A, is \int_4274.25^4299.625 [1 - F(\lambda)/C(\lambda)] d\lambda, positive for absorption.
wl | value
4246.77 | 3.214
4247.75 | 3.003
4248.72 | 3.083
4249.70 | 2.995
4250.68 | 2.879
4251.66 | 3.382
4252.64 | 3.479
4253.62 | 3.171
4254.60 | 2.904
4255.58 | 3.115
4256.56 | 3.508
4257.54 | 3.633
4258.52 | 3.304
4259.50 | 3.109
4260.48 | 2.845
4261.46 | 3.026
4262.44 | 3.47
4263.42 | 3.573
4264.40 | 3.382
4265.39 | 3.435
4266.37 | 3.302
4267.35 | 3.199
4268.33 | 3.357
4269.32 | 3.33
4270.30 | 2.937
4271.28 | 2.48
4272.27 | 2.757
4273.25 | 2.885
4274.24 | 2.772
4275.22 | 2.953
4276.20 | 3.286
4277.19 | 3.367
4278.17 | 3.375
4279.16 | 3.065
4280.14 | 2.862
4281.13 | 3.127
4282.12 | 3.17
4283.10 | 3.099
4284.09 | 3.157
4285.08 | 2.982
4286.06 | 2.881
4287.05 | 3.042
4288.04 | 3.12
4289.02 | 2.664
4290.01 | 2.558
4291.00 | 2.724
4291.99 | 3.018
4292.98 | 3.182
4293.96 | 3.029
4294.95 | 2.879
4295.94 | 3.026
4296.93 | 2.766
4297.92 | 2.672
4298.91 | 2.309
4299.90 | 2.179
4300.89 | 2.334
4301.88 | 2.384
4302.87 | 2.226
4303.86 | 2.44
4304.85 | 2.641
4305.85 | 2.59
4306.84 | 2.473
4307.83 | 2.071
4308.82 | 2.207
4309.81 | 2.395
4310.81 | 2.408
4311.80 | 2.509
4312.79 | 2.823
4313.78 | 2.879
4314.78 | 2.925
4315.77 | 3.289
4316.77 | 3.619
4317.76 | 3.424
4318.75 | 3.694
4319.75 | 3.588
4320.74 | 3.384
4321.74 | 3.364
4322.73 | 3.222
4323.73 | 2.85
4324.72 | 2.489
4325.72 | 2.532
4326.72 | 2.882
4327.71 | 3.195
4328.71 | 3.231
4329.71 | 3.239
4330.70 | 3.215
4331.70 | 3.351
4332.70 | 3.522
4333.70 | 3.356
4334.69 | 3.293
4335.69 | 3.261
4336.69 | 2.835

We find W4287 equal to 0.6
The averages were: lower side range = 3.27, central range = 2.96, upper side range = 2.81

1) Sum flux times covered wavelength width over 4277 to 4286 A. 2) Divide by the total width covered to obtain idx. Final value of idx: 3.11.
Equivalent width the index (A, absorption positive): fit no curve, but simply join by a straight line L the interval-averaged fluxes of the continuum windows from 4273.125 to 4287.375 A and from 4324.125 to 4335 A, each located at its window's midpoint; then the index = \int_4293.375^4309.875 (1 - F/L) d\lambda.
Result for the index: 3.1 A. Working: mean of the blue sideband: 3.07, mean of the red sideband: 3.11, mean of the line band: 2.52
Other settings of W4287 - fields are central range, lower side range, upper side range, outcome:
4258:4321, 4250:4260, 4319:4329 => 4.57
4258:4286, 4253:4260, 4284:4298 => -0.23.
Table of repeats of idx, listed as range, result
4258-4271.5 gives 3.21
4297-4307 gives 2.44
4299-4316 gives 2.5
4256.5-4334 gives 2.98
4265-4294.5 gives 3.04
